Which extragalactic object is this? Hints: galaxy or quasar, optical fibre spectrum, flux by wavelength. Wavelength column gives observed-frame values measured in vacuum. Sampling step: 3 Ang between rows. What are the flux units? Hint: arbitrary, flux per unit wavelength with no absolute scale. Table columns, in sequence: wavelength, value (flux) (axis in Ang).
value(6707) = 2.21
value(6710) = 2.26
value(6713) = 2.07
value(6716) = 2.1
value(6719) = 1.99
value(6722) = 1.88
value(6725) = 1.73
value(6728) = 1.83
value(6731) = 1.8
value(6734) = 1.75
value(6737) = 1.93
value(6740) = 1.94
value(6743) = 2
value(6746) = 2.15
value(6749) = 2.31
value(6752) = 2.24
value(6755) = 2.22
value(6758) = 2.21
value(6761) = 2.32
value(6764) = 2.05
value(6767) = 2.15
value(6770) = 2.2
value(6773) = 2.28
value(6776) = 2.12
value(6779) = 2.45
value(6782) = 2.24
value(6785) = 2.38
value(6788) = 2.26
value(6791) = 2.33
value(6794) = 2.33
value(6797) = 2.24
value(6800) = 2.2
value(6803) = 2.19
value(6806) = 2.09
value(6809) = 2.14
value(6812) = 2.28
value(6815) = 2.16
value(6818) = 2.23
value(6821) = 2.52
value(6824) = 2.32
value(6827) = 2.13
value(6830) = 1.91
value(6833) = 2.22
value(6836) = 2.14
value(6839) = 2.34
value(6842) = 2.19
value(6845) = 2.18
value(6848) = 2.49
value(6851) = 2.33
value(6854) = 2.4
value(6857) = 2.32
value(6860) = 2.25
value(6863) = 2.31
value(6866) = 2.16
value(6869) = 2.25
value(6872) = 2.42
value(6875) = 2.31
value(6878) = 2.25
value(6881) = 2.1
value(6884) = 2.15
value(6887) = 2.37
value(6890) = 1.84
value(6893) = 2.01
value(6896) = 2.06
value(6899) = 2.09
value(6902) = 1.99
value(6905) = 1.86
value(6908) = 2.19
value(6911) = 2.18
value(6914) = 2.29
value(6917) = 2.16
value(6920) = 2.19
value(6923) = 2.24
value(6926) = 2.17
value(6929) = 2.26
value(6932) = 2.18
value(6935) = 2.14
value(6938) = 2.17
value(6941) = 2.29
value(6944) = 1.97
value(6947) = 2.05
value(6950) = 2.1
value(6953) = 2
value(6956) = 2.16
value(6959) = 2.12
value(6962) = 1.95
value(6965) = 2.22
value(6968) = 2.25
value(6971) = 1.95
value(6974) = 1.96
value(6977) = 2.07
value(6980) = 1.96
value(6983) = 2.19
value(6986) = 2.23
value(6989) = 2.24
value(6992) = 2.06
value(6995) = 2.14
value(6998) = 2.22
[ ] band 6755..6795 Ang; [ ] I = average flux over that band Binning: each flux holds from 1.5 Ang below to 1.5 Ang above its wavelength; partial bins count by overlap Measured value 2.25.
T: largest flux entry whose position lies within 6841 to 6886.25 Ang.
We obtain 2.49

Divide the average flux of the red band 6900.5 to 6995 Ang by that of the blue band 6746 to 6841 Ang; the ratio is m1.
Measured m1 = 1.0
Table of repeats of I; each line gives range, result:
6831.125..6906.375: 2.2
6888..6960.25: 2.11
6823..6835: 2.14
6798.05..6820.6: 2.2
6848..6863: 2.34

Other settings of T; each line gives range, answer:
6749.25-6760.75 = 2.24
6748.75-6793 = 2.45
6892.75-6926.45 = 2.29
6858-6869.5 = 2.31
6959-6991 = 2.25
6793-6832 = 2.52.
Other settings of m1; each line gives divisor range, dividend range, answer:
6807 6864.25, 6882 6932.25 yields 0.94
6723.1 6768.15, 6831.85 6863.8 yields 1.12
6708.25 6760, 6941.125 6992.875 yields 1.03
